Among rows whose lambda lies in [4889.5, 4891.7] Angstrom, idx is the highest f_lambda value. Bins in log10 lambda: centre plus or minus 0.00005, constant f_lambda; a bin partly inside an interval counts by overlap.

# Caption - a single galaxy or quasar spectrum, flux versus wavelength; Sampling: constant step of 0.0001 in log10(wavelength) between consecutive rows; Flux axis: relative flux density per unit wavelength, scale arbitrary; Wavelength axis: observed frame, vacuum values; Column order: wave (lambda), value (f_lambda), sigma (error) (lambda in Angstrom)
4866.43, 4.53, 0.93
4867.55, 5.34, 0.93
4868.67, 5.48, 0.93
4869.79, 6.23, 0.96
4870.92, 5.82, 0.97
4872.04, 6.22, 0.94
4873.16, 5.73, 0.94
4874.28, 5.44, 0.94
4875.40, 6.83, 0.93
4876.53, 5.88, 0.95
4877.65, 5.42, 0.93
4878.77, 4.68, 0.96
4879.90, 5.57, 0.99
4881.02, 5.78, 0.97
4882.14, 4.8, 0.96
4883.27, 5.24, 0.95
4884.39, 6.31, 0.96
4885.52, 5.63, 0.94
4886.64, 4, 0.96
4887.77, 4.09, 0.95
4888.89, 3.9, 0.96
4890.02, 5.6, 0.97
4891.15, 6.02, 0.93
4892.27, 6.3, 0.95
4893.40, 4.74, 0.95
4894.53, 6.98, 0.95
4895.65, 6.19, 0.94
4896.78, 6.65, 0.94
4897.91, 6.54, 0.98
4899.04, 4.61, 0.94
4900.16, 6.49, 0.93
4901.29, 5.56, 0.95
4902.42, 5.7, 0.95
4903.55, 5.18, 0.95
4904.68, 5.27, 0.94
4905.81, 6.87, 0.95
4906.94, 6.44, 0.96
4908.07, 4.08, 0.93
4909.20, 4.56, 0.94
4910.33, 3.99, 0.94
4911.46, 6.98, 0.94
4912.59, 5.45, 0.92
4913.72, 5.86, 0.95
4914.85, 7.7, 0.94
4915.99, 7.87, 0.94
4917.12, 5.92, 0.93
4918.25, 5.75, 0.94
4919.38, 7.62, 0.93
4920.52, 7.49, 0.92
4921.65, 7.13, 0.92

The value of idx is 6.02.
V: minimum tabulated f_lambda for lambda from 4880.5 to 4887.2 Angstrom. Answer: 4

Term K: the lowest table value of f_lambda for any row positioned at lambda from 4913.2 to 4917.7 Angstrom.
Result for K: 5.86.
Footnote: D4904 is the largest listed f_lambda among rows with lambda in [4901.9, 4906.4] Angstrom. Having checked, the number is 6.87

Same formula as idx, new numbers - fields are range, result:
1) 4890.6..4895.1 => 6.98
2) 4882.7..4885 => 6.31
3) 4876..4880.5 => 5.88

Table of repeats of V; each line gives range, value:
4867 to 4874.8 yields 5.34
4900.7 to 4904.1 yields 5.18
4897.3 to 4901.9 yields 4.61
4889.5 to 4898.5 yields 4.74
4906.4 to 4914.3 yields 3.99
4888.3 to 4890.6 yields 3.9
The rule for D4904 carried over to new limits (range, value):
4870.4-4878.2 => 6.83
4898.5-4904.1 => 6.49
